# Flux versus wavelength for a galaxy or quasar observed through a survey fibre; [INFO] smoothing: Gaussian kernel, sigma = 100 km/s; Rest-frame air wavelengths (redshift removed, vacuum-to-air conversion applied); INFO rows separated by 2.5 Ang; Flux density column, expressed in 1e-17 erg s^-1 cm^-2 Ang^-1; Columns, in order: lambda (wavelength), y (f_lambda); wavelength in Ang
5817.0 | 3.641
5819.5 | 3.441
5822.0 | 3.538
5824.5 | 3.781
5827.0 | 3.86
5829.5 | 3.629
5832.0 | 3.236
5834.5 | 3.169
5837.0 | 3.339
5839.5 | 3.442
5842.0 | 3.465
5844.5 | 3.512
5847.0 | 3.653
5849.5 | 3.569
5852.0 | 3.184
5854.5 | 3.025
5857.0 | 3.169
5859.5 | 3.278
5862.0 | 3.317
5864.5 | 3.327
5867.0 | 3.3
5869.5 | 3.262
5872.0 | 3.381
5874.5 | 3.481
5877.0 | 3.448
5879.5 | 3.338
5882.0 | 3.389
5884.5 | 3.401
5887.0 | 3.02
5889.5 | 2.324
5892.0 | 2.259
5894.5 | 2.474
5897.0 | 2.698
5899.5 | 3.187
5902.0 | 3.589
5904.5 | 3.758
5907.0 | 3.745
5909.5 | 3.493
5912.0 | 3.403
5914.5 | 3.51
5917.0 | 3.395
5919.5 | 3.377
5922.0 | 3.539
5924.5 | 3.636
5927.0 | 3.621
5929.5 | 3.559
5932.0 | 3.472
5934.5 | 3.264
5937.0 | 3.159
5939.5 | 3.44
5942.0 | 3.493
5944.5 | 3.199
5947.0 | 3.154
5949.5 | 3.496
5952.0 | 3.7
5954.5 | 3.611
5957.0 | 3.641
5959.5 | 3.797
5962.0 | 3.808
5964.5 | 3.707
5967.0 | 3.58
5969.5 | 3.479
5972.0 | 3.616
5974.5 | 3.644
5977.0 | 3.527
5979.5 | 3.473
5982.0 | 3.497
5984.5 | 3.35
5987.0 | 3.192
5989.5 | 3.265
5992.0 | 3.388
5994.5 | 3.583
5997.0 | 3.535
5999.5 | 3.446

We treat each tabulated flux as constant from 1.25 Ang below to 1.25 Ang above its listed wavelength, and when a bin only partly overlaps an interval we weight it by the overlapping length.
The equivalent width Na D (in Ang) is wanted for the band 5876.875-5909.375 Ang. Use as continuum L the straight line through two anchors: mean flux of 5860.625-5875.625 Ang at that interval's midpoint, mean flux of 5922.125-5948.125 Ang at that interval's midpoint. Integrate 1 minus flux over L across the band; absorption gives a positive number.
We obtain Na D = 2.3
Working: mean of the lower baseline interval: 3.34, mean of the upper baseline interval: 3.41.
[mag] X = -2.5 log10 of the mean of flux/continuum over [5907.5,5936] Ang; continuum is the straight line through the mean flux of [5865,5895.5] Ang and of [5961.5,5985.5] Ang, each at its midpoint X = -0.06 mag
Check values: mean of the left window 3.1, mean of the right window 3.56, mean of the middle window 3.48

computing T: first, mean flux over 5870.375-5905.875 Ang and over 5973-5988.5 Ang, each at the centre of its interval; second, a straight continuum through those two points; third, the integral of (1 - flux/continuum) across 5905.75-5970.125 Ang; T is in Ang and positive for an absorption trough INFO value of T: -4.1 Ang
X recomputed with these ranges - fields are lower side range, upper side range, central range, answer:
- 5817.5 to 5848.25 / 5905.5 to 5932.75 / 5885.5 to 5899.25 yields 0.32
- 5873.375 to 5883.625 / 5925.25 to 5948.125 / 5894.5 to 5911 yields 0.02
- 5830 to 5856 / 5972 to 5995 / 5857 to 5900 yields 0.09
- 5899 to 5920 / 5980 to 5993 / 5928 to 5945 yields 0.02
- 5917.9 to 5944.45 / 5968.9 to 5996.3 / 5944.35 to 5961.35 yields -0.03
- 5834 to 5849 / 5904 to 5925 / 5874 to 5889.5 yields 0.08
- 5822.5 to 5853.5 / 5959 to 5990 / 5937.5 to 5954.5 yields 0.03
